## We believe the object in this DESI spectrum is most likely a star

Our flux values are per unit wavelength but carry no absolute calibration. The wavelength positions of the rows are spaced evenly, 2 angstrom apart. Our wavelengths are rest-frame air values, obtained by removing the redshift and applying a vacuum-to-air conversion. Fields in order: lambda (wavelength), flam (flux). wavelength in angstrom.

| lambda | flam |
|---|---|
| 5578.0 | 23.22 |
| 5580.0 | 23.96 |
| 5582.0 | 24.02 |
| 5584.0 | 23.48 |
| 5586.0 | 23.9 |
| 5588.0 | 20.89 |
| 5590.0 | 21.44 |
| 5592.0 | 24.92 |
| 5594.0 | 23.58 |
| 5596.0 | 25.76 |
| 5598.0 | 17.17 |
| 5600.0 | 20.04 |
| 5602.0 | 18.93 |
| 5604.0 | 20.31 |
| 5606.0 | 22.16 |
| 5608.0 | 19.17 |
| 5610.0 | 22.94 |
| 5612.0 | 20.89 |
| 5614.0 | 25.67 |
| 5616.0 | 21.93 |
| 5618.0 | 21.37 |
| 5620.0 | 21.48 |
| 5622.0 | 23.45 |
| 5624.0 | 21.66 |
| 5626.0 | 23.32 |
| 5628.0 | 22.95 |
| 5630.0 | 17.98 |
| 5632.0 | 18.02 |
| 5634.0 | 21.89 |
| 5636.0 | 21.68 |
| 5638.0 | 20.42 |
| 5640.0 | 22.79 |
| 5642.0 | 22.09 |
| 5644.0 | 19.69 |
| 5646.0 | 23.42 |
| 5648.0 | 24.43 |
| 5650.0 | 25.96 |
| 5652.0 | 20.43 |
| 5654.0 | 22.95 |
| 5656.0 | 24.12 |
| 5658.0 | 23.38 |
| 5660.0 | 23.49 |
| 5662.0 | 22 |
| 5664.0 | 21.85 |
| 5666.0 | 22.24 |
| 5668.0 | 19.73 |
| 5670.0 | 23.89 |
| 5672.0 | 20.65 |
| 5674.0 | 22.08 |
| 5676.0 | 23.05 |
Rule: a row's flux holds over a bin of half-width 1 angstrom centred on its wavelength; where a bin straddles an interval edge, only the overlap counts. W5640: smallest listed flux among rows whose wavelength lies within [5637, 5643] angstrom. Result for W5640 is 20.42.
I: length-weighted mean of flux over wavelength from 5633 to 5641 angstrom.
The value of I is 21.7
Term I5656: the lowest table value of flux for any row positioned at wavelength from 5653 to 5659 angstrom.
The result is 22.95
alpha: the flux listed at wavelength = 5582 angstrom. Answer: 24.02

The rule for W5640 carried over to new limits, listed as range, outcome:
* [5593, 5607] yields 17.17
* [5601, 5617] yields 18.93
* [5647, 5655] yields 20.43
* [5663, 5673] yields 19.73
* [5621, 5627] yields 21.66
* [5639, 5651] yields 19.69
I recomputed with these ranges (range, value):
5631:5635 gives 20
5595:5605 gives 20.4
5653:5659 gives 23.5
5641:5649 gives 22.4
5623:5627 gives 22.5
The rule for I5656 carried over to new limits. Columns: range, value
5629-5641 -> 17.98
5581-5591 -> 20.89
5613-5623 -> 21.37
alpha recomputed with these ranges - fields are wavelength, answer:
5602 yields 18.93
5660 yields 23.49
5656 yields 24.12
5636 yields 21.68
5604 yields 20.31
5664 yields 21.85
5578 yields 23.22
